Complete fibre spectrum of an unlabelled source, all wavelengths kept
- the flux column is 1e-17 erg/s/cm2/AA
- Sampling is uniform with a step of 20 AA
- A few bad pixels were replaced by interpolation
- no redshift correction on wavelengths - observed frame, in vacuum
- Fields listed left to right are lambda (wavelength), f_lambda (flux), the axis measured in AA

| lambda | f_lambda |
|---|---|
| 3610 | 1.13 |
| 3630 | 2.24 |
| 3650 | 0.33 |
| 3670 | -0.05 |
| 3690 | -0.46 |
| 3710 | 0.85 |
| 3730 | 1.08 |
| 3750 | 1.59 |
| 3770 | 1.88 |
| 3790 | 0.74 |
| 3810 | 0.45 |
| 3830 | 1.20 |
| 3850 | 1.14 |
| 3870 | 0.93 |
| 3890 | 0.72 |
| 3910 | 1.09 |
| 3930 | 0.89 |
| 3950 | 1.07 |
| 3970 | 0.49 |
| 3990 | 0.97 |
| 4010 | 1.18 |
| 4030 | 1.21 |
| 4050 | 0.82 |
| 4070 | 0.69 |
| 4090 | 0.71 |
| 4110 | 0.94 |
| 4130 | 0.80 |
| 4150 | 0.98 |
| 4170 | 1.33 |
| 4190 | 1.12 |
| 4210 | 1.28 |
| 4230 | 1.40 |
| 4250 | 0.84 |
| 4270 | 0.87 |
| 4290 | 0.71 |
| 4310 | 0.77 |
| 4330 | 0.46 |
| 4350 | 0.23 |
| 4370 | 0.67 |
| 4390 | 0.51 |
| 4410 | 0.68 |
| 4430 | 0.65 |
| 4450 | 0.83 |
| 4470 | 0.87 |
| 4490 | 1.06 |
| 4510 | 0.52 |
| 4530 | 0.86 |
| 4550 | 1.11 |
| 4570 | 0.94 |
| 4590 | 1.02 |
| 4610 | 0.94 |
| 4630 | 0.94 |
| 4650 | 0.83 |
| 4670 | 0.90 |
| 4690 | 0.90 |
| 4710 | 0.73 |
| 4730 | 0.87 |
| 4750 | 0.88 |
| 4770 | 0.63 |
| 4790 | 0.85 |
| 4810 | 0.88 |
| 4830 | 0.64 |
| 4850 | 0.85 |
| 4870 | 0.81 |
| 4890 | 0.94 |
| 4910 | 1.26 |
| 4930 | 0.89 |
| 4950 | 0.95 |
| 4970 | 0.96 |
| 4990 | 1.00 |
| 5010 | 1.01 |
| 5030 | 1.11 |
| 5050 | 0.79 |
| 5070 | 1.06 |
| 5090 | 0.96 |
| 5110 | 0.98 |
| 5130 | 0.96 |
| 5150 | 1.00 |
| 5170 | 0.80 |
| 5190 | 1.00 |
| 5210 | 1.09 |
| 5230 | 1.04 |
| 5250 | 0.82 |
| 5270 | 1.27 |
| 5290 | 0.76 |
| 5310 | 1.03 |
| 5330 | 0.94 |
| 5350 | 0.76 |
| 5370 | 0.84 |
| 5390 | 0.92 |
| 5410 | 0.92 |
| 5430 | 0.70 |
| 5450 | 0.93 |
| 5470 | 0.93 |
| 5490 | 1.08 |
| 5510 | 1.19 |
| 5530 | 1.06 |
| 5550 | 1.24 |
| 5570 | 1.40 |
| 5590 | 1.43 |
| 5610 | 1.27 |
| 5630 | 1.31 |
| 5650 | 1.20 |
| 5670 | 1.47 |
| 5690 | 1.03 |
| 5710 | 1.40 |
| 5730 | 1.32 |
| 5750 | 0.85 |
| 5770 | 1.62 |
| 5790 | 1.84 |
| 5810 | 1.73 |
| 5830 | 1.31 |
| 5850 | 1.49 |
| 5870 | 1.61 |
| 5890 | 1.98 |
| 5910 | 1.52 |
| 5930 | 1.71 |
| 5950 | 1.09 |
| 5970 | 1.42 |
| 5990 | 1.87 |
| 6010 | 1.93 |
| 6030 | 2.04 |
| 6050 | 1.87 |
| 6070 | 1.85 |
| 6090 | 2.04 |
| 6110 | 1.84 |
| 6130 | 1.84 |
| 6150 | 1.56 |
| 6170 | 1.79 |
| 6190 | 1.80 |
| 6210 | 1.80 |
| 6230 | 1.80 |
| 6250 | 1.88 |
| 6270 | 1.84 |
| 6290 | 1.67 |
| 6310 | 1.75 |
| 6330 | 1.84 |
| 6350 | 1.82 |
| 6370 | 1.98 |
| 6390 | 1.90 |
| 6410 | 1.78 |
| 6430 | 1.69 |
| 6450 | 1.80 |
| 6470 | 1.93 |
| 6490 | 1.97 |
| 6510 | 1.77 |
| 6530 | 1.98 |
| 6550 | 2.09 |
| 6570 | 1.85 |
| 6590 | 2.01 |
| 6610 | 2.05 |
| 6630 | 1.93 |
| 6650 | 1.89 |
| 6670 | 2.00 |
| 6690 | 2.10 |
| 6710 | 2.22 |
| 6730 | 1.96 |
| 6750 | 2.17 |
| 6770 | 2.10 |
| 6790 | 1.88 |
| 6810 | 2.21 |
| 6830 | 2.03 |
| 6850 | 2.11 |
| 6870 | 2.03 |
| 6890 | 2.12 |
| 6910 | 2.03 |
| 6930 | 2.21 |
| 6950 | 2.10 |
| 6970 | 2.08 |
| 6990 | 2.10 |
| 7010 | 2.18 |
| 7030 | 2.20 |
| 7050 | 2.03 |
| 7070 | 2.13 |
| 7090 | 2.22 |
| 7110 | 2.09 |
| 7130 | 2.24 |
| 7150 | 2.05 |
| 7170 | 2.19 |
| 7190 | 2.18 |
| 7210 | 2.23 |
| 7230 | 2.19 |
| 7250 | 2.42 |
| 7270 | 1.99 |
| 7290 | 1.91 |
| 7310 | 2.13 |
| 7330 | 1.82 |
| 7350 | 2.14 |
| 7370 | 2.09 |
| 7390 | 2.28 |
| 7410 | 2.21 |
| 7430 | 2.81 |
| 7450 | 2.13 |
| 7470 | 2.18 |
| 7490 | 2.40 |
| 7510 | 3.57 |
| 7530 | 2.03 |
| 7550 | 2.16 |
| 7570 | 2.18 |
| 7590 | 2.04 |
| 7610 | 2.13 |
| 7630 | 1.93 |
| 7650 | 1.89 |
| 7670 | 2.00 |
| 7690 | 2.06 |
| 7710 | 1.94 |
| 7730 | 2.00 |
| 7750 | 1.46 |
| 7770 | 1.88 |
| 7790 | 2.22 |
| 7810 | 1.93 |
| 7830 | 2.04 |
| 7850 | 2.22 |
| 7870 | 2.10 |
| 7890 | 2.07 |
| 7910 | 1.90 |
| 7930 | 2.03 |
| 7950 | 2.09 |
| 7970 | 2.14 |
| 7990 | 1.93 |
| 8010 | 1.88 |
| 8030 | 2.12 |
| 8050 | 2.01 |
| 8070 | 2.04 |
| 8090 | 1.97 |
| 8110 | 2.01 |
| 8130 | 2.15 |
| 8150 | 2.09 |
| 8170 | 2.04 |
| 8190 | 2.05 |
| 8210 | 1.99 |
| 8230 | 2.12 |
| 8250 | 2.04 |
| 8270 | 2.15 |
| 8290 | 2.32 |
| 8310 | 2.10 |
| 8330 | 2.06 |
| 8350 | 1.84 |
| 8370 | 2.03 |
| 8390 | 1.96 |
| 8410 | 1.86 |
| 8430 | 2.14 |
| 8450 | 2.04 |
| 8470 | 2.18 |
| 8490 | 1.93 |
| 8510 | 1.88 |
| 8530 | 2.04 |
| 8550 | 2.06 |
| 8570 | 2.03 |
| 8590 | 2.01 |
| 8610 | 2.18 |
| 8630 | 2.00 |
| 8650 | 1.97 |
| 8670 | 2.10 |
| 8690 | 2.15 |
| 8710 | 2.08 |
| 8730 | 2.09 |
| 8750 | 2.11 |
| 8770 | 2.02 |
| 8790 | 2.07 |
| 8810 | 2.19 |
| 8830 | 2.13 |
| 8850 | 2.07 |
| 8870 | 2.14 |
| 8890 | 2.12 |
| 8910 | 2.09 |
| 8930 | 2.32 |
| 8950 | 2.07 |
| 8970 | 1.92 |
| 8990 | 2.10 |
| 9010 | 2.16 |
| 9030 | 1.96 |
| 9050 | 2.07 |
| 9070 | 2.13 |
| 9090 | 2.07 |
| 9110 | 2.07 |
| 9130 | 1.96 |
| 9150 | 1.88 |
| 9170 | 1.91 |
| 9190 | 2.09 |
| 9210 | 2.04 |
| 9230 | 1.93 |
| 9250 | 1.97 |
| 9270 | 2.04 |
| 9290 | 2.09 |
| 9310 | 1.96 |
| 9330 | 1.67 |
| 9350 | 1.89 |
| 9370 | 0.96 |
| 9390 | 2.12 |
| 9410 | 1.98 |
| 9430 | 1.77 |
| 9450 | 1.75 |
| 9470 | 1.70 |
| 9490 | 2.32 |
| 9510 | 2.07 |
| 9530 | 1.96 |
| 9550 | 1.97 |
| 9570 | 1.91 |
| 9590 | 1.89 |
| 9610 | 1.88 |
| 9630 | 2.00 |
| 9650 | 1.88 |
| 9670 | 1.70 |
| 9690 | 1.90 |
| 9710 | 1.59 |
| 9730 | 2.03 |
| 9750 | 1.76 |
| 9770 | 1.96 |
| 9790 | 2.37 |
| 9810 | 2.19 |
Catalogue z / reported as 0.50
